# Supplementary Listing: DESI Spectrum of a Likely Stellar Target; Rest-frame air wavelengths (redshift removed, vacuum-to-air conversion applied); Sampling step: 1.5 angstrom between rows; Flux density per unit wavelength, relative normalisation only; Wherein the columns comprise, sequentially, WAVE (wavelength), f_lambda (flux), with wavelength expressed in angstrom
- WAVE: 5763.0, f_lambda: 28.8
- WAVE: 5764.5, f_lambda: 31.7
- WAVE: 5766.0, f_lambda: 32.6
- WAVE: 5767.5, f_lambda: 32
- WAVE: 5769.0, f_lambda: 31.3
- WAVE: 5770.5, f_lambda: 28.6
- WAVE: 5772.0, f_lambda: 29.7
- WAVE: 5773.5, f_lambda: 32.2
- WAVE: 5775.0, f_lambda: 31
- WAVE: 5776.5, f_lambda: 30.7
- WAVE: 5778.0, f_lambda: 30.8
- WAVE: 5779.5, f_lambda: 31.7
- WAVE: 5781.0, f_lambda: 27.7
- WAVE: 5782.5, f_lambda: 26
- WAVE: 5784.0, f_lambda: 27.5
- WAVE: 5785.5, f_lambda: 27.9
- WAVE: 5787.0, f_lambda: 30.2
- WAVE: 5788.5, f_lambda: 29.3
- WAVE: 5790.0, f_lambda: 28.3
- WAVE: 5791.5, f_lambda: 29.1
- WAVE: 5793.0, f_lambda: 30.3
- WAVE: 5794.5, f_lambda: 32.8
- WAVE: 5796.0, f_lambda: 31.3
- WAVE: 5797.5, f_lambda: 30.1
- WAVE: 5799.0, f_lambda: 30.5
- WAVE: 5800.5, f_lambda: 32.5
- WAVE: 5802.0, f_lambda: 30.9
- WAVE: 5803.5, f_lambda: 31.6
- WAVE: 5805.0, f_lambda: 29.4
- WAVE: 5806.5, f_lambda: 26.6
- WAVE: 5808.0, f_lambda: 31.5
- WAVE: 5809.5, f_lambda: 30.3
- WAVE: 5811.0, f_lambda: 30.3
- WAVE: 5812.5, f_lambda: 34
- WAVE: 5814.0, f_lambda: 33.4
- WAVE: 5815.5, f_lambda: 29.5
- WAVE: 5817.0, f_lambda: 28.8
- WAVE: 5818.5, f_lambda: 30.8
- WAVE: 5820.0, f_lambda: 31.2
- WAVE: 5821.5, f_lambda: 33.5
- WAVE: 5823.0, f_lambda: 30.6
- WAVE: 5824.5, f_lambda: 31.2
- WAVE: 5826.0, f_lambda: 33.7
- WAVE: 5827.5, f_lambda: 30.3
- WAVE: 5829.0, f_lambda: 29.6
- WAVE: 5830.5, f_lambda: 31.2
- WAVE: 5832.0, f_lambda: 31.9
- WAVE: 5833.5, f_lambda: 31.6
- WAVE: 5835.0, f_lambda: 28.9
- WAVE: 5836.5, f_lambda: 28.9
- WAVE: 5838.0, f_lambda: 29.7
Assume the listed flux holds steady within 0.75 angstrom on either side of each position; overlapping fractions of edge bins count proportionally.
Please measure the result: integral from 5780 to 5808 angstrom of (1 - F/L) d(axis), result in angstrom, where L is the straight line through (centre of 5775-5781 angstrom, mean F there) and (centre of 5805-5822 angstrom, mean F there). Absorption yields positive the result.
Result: 1.0 angstrom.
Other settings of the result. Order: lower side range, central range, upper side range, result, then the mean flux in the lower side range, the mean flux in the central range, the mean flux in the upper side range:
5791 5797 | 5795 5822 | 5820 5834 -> 0.2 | 30.9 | 30.9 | 31.5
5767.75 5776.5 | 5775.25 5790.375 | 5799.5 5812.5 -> 0.8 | 30.7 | 29.1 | 30.6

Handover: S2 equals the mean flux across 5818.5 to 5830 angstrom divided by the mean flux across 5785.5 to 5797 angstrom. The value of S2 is 1.0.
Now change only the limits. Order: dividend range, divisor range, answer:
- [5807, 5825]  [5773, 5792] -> 1.06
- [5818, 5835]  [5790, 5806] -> 1.02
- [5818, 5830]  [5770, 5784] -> 1.06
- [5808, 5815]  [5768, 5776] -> 1.04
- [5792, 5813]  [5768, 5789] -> 1.04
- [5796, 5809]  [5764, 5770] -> 0.96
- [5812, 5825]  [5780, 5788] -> 1.12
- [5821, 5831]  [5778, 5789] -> 1.09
